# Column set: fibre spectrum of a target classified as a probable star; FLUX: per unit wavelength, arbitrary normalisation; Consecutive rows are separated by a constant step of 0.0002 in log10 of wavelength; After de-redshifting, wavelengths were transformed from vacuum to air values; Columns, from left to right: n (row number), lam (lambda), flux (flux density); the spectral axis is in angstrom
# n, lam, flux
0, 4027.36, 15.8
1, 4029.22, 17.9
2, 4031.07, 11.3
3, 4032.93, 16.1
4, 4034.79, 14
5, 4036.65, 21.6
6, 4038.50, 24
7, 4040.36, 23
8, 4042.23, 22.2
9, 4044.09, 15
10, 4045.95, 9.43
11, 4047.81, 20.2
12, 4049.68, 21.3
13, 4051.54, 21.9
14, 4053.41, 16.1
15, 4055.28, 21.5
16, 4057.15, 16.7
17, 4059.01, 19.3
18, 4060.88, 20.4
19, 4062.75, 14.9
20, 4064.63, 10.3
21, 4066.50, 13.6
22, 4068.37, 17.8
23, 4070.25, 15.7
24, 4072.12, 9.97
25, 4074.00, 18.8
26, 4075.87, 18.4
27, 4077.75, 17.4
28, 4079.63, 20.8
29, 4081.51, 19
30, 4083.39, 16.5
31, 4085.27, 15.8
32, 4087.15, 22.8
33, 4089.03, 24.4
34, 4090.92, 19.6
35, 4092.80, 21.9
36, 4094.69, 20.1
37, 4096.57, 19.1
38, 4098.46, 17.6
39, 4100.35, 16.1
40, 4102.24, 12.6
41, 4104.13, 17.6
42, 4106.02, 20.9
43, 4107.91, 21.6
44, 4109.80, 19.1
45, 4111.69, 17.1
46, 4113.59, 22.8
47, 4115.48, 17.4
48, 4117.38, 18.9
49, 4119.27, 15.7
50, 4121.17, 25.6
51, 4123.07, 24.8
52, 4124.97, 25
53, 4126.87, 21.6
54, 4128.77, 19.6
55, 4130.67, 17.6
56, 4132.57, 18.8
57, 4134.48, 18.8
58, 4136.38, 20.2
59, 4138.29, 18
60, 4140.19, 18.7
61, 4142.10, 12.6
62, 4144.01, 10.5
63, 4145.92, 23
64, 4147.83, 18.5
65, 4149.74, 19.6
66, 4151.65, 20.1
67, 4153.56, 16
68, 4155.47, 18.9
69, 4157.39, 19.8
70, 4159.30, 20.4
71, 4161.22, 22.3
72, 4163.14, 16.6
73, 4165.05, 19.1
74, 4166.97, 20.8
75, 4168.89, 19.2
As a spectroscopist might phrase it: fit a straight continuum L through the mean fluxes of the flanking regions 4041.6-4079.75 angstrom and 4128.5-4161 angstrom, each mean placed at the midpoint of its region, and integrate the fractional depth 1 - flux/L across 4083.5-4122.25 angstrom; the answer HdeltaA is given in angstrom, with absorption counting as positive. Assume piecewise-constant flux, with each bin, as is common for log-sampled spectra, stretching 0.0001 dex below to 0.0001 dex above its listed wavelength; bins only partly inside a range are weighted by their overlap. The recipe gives -3.4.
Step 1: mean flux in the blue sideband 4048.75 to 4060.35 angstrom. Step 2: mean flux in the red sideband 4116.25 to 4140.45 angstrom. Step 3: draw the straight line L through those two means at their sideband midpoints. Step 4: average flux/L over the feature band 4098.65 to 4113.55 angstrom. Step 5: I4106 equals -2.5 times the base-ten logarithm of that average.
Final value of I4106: 0.11 mag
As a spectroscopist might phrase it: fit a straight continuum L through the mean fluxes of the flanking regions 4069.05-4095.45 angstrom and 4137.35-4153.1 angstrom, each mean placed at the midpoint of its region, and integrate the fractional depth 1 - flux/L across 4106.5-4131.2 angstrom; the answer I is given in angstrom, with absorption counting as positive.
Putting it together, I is -3.5 angstrom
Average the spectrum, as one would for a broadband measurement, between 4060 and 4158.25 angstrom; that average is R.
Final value 18.5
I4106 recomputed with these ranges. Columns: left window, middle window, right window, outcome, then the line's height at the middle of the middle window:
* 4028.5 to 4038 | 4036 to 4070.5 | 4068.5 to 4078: -0.12 mag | 16.3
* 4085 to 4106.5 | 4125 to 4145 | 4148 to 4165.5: 0.07 mag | 19.2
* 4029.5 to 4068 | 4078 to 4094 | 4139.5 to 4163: -0.12 mag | 17.9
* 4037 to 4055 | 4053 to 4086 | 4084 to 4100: 0.17 mag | 19.7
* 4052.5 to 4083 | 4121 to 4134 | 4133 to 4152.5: -0.21 mag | 17.8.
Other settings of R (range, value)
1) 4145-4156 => 19.4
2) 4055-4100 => 17.9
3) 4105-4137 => 20.3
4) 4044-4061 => 18.2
